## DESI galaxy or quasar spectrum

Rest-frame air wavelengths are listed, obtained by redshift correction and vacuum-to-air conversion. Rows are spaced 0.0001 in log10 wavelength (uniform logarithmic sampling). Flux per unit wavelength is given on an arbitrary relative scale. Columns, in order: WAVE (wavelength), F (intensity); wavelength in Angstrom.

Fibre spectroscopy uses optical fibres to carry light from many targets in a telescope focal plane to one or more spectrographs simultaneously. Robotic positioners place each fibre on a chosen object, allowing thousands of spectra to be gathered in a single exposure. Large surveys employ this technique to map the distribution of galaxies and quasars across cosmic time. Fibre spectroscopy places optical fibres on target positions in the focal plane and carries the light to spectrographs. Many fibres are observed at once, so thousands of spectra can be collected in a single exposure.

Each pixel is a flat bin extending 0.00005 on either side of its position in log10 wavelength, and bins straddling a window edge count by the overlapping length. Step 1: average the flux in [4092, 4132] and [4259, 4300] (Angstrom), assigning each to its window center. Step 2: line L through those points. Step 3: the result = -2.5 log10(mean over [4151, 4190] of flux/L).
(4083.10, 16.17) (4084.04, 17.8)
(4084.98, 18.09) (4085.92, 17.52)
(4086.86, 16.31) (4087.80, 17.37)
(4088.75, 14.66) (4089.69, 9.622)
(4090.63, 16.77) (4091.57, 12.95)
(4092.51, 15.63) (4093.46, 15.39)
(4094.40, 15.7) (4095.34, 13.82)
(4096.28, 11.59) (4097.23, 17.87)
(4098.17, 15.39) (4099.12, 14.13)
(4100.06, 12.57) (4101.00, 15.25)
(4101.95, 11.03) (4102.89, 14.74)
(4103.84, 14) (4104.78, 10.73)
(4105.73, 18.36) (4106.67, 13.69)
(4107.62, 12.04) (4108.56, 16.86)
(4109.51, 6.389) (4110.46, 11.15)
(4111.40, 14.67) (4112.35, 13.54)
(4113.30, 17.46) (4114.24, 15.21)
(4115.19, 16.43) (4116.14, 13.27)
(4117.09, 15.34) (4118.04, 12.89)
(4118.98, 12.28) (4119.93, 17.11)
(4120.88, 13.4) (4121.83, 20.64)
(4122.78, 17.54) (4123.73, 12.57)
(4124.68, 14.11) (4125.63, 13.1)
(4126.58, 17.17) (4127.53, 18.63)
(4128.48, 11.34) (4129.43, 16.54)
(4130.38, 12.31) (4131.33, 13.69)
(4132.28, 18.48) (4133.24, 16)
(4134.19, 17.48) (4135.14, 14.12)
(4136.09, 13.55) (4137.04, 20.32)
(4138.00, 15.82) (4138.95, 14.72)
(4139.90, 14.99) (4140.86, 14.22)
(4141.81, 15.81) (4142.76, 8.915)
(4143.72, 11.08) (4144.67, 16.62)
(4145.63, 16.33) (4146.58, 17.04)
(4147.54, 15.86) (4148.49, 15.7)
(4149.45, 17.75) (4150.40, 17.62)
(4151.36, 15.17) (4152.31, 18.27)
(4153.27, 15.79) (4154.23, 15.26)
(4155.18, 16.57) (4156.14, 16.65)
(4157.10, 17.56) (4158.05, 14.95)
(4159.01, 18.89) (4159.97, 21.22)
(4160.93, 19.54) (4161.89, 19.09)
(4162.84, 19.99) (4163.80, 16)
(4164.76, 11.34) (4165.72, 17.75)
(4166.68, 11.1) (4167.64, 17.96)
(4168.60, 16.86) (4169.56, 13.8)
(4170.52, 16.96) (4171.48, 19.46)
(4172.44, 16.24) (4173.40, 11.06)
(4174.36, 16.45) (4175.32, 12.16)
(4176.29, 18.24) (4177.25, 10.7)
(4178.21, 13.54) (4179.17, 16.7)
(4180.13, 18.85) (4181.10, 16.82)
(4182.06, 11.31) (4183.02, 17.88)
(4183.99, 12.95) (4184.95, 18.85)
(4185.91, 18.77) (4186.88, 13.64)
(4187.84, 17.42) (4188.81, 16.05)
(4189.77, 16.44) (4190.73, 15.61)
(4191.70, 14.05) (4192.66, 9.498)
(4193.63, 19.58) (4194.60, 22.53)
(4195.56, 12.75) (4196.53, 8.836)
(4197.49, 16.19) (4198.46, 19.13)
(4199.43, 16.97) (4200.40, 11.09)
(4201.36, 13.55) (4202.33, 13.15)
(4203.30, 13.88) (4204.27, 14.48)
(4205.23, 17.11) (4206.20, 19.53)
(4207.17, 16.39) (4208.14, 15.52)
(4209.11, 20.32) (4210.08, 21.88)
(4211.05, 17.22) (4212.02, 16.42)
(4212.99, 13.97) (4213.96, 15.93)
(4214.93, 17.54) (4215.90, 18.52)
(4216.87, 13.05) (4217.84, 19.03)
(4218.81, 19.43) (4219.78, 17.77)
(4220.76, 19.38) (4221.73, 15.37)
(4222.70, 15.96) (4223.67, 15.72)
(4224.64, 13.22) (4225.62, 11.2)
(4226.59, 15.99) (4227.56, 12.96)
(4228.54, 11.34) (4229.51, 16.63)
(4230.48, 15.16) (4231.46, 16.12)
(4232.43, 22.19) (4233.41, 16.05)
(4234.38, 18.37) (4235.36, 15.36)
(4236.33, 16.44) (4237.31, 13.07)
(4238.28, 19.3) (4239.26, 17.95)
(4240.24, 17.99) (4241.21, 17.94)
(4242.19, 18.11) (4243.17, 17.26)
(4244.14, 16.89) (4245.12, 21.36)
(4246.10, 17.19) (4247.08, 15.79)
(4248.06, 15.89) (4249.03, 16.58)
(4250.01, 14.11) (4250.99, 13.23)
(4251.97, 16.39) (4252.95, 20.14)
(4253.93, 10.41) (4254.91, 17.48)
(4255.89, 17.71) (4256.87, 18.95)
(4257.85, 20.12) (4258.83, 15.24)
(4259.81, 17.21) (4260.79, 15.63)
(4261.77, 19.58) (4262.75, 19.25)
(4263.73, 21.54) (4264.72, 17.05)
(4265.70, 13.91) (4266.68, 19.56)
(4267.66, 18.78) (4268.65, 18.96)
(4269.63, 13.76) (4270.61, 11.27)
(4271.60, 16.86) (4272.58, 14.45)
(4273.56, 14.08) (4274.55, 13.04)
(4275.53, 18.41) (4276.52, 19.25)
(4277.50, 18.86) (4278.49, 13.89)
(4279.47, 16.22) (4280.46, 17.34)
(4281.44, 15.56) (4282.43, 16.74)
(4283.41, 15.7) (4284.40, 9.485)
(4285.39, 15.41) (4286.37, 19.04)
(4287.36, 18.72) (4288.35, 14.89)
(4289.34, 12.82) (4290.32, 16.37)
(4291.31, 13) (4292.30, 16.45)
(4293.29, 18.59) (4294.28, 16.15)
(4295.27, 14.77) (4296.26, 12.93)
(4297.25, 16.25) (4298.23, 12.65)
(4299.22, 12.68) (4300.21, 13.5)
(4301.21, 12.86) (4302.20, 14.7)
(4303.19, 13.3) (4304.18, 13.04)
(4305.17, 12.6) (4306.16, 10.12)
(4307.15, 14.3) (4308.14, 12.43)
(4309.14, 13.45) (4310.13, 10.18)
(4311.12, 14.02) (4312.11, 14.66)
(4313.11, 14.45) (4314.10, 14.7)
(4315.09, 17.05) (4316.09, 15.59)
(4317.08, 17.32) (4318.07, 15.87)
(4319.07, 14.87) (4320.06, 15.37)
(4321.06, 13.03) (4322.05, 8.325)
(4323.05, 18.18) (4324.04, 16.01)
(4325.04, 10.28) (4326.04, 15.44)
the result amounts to -0.085 mag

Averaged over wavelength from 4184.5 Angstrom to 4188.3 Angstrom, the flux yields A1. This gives 17.2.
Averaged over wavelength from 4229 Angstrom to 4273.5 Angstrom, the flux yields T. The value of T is 16.9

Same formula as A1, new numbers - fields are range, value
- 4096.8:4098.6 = 16.7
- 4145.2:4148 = 16.4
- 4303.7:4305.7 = 12.8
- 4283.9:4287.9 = 15.6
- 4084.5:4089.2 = 16.8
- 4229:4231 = 15.9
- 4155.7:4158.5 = 16.4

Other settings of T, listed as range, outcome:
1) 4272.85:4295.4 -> 15.9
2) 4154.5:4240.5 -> 16.1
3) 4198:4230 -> 16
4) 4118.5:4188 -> 15.8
